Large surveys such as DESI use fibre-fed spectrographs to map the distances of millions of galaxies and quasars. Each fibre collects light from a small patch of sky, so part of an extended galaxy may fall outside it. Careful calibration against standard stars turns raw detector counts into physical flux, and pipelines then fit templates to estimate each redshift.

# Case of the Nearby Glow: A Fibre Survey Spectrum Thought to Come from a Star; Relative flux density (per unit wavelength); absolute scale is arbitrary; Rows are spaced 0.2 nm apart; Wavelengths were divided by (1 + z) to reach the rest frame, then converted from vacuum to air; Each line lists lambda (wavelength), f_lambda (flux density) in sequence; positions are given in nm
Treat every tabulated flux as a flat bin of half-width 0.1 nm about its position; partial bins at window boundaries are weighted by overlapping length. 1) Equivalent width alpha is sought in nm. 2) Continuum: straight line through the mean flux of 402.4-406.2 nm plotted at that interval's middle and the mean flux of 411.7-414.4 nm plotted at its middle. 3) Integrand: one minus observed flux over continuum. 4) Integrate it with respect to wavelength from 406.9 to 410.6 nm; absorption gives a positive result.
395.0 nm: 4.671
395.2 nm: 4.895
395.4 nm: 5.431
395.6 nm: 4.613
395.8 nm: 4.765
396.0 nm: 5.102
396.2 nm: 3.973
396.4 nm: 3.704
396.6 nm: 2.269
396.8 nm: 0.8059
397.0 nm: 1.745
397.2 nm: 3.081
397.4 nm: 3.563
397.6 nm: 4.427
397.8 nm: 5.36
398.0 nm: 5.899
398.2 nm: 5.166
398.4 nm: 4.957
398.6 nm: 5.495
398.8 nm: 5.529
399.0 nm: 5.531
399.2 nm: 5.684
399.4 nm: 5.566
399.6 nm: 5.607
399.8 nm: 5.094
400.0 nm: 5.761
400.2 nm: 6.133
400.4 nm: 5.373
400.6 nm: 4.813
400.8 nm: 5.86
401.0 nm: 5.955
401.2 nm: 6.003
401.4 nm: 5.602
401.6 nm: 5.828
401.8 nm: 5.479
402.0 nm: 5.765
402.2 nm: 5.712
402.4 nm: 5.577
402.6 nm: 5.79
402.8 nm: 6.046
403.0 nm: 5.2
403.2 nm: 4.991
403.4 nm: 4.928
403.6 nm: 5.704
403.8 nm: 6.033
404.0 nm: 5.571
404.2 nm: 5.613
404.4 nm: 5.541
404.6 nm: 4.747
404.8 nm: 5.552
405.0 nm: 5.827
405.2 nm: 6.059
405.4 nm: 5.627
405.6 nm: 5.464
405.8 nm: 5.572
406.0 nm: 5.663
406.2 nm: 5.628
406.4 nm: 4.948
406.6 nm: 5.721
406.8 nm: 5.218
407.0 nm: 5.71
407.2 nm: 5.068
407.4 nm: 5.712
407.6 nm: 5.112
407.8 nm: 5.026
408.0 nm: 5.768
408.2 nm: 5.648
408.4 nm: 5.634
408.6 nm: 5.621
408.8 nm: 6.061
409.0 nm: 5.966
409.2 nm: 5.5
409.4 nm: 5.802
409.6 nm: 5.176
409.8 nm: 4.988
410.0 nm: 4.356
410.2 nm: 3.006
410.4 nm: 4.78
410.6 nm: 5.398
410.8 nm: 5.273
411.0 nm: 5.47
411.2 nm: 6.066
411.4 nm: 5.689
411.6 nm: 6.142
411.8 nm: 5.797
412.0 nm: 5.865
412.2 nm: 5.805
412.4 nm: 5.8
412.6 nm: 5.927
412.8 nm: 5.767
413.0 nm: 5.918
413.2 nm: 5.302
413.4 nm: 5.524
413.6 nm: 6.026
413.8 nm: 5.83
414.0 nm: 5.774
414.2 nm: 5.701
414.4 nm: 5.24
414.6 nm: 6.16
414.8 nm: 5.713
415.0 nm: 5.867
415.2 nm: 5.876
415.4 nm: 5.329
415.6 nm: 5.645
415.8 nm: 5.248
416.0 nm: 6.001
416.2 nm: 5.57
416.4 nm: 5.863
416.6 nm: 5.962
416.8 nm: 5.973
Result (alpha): 0.246 nm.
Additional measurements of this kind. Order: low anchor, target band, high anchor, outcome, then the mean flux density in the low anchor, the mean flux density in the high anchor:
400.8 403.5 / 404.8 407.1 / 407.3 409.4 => 0.01 nm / 5.62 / 5.61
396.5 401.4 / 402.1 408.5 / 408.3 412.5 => -0.43 nm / 4.84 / 5.44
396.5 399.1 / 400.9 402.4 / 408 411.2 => -0.41 nm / 4.14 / 5.29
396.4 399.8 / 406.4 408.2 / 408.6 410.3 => -0.15 nm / 4.42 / 5.14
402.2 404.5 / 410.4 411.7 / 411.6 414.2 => 0.03 nm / 5.55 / 5.79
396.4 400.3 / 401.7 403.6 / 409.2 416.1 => -0.25 nm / 4.59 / 5.54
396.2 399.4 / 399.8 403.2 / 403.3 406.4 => -0.50 nm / 4.25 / 5.55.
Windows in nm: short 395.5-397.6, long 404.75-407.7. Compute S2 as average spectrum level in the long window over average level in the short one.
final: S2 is 1.62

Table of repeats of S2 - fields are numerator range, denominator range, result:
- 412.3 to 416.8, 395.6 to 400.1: 1.27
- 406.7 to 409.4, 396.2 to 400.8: 1.20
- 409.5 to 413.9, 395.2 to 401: 1.16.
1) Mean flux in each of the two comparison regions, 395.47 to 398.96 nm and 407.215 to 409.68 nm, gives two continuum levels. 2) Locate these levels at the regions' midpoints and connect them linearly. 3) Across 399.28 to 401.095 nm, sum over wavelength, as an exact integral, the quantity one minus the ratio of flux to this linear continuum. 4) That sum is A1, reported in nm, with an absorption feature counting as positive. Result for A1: -0.41 nm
